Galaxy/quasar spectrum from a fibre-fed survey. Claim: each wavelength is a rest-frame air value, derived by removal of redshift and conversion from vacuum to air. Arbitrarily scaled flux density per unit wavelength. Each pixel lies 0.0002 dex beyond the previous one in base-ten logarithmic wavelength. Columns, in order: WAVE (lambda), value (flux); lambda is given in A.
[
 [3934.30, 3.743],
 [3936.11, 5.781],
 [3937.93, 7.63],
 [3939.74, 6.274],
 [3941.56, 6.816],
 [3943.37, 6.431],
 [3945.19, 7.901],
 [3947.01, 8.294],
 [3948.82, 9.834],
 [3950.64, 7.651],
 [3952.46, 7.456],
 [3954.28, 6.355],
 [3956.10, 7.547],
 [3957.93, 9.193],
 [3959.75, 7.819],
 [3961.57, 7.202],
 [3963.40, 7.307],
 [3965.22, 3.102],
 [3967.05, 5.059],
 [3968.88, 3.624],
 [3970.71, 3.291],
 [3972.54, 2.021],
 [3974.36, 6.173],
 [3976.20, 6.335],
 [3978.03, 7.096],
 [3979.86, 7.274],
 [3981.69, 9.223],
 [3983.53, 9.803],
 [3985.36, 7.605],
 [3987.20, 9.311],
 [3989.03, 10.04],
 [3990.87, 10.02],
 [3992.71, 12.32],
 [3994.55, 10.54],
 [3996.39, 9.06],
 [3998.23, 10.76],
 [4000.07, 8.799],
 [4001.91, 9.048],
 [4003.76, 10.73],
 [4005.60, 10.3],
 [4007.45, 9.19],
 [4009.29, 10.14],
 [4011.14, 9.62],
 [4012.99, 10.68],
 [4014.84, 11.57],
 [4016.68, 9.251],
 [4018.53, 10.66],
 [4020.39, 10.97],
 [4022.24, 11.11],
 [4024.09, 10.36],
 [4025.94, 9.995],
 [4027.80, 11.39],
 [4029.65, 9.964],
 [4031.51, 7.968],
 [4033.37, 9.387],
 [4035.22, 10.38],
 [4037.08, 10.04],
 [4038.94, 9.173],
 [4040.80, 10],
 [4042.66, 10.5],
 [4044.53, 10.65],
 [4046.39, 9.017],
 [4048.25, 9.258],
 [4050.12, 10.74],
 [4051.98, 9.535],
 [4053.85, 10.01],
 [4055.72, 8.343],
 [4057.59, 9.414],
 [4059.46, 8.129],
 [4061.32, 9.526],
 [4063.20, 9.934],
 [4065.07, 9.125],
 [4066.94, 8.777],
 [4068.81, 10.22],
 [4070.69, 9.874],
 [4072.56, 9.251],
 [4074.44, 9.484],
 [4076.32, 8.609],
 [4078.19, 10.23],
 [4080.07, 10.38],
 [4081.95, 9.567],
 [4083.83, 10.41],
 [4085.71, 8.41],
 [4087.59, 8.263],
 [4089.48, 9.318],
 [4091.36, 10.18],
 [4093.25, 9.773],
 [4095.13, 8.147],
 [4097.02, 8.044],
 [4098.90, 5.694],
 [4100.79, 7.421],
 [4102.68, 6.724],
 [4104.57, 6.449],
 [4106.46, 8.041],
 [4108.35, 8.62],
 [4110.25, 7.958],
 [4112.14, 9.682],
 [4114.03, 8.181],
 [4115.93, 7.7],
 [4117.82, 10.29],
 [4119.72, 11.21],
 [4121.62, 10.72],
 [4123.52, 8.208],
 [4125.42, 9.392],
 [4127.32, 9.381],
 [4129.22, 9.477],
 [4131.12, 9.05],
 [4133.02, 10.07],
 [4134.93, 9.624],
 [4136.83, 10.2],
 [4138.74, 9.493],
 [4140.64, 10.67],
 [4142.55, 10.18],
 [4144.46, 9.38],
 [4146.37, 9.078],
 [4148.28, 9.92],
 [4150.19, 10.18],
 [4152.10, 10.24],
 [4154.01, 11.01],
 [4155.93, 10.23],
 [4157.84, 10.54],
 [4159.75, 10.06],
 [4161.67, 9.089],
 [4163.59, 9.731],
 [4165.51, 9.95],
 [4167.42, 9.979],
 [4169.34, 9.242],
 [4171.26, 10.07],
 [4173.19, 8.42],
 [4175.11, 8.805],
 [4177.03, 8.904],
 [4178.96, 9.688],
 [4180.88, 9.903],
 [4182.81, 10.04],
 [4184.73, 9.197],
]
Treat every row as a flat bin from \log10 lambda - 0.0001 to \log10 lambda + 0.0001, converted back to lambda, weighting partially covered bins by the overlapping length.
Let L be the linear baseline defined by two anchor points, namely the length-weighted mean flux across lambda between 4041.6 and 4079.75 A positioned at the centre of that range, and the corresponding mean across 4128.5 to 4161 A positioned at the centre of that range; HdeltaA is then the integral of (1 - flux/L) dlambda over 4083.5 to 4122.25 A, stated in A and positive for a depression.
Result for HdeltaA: 4.6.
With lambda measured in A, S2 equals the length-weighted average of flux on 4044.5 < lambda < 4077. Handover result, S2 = 9.41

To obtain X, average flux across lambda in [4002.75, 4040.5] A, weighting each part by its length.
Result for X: 10.1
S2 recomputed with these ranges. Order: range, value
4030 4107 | 9.14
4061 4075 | 9.52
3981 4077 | 9.81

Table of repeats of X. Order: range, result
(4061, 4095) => 9.48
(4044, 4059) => 9.54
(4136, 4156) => 10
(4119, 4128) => 9.75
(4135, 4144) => 10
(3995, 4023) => 10.1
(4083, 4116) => 8.29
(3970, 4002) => 8.28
